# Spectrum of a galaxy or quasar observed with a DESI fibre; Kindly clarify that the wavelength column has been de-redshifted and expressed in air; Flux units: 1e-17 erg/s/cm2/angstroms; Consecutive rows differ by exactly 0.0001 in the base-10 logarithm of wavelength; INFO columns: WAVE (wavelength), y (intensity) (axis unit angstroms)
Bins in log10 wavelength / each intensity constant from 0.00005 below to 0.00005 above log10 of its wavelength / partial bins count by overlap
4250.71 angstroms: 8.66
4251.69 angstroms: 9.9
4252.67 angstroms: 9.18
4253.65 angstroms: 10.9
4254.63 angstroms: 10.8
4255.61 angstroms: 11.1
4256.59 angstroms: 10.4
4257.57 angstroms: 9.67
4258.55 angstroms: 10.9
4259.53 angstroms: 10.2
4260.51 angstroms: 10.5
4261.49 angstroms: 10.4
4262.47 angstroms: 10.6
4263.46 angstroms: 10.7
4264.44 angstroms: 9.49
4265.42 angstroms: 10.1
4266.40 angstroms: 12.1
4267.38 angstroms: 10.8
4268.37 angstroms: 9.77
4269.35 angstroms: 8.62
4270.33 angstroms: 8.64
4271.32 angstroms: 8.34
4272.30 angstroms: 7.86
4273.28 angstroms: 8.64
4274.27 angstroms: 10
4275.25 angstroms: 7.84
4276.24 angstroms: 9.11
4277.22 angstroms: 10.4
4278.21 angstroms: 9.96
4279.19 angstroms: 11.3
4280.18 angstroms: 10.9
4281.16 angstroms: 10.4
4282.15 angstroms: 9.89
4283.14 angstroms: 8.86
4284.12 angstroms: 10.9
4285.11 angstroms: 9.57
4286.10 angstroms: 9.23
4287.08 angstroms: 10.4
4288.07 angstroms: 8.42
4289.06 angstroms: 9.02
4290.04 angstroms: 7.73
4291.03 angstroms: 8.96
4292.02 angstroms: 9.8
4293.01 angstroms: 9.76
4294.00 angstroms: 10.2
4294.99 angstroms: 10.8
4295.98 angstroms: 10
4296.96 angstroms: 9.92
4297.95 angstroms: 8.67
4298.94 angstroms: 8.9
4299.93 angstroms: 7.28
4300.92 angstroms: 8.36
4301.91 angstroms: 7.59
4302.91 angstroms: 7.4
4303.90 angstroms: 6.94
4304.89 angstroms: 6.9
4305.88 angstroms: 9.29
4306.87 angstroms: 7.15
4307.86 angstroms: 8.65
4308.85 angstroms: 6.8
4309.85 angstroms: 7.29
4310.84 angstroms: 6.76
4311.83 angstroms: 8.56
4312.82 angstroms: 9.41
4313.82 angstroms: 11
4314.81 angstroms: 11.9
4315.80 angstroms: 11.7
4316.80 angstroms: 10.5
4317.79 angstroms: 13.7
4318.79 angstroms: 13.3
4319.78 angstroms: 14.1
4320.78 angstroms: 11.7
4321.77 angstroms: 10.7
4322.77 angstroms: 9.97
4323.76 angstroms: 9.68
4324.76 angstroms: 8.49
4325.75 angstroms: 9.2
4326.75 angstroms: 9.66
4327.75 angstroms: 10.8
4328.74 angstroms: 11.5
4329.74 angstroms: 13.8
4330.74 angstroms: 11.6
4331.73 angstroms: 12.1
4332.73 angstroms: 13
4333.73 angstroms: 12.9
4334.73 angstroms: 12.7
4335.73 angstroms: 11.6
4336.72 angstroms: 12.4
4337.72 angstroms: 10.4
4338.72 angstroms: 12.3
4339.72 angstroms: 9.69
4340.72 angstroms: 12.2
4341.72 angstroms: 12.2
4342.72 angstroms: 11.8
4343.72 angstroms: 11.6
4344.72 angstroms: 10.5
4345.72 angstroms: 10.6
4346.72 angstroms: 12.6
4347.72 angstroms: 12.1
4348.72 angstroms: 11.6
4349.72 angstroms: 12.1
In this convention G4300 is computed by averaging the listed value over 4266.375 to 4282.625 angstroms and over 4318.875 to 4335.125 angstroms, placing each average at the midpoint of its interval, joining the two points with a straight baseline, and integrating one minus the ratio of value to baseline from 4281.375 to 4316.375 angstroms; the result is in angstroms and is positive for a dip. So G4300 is 4.8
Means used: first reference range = 9.61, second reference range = 11.4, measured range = 8.98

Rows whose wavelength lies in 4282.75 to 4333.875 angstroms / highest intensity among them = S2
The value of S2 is 14.1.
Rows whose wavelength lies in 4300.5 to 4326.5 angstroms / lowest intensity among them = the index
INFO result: 6.76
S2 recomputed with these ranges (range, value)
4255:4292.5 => 12.1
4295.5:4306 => 10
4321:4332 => 13.8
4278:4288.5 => 11.3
